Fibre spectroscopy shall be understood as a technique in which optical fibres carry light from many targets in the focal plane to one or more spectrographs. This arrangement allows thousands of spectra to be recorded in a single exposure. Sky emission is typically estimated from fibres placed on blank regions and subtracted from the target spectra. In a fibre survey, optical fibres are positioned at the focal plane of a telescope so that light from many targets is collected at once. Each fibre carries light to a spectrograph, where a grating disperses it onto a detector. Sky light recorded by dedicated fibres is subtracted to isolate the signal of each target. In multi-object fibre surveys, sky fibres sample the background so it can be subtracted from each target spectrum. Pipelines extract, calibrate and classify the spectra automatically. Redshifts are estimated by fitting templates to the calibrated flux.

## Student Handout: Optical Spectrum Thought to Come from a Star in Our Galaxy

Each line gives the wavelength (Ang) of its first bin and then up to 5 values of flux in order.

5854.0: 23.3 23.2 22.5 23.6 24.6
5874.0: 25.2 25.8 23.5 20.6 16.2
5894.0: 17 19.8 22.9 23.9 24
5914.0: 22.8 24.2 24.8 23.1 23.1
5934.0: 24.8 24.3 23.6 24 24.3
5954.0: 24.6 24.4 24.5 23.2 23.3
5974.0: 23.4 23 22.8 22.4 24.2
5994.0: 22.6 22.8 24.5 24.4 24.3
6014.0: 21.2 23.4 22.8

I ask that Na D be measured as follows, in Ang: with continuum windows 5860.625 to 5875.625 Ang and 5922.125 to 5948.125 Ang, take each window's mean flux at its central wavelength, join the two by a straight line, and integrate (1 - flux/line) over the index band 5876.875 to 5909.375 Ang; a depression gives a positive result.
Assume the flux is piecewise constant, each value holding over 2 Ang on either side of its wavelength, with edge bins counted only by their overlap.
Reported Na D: 3.7 Ang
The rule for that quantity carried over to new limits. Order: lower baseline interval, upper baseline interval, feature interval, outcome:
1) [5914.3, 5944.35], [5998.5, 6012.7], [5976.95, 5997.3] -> 0.9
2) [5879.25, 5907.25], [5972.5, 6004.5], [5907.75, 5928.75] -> -2.4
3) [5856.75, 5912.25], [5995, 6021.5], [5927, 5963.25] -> -2.1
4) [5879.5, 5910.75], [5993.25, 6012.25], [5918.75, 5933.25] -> -1.4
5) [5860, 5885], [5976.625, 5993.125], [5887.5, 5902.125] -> 3.3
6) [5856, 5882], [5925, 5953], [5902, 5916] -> 0.3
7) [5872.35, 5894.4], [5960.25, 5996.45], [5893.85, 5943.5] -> -2.0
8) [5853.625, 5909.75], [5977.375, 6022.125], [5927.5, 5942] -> -0.8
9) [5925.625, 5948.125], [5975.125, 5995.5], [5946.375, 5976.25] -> -0.6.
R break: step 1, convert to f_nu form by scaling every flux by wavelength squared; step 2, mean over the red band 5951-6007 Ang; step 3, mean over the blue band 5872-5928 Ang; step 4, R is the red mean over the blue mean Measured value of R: 1.1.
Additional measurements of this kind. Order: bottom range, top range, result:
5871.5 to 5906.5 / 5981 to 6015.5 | 1.12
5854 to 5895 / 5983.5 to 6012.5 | 1.10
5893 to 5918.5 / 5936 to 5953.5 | 1.10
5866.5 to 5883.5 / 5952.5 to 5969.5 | 1.00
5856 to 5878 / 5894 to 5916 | 0.94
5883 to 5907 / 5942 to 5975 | 1.22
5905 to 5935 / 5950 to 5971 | 1.02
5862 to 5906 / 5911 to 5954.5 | 1.10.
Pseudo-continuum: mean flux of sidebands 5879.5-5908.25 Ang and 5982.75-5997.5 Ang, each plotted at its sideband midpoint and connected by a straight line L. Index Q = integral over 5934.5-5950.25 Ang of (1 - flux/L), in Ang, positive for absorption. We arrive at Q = -1.61 Ang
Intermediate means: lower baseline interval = 20.7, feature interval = 24.1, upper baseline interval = 23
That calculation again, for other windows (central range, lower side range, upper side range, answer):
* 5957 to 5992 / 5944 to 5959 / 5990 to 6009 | 0.8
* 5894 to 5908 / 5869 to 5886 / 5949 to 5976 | 1.6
